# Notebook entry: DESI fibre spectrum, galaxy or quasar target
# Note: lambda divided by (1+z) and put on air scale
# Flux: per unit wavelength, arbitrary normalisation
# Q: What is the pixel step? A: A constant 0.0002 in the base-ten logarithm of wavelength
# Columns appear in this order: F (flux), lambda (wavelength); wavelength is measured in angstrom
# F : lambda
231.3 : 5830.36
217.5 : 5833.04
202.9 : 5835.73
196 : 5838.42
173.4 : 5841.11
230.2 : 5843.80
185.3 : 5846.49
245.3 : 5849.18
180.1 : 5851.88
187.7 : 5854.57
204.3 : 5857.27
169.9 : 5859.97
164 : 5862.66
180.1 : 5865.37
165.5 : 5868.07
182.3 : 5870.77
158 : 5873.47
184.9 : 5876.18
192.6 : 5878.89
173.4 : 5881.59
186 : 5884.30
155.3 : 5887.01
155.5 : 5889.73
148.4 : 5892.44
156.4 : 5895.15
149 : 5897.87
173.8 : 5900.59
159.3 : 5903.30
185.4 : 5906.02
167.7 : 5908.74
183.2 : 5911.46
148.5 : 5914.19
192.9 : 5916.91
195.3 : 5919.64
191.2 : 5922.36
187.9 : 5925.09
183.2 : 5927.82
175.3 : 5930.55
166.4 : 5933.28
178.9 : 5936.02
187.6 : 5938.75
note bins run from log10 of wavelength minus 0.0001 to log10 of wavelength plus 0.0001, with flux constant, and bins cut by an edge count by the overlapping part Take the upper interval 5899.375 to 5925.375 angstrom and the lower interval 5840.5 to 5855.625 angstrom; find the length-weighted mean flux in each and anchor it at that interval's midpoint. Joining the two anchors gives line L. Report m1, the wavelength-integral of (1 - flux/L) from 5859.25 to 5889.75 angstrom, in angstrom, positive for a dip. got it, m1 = 3.0 angstrom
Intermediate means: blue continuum 202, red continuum 178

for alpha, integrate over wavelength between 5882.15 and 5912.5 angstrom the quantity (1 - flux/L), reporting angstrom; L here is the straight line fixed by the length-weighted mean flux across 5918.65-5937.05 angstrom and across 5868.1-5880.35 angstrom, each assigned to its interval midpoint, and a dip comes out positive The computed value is 2.4 angstrom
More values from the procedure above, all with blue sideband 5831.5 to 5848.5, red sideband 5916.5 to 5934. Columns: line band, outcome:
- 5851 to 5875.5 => 2.61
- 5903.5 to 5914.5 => 0.95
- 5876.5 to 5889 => 1.13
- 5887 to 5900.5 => 2.60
